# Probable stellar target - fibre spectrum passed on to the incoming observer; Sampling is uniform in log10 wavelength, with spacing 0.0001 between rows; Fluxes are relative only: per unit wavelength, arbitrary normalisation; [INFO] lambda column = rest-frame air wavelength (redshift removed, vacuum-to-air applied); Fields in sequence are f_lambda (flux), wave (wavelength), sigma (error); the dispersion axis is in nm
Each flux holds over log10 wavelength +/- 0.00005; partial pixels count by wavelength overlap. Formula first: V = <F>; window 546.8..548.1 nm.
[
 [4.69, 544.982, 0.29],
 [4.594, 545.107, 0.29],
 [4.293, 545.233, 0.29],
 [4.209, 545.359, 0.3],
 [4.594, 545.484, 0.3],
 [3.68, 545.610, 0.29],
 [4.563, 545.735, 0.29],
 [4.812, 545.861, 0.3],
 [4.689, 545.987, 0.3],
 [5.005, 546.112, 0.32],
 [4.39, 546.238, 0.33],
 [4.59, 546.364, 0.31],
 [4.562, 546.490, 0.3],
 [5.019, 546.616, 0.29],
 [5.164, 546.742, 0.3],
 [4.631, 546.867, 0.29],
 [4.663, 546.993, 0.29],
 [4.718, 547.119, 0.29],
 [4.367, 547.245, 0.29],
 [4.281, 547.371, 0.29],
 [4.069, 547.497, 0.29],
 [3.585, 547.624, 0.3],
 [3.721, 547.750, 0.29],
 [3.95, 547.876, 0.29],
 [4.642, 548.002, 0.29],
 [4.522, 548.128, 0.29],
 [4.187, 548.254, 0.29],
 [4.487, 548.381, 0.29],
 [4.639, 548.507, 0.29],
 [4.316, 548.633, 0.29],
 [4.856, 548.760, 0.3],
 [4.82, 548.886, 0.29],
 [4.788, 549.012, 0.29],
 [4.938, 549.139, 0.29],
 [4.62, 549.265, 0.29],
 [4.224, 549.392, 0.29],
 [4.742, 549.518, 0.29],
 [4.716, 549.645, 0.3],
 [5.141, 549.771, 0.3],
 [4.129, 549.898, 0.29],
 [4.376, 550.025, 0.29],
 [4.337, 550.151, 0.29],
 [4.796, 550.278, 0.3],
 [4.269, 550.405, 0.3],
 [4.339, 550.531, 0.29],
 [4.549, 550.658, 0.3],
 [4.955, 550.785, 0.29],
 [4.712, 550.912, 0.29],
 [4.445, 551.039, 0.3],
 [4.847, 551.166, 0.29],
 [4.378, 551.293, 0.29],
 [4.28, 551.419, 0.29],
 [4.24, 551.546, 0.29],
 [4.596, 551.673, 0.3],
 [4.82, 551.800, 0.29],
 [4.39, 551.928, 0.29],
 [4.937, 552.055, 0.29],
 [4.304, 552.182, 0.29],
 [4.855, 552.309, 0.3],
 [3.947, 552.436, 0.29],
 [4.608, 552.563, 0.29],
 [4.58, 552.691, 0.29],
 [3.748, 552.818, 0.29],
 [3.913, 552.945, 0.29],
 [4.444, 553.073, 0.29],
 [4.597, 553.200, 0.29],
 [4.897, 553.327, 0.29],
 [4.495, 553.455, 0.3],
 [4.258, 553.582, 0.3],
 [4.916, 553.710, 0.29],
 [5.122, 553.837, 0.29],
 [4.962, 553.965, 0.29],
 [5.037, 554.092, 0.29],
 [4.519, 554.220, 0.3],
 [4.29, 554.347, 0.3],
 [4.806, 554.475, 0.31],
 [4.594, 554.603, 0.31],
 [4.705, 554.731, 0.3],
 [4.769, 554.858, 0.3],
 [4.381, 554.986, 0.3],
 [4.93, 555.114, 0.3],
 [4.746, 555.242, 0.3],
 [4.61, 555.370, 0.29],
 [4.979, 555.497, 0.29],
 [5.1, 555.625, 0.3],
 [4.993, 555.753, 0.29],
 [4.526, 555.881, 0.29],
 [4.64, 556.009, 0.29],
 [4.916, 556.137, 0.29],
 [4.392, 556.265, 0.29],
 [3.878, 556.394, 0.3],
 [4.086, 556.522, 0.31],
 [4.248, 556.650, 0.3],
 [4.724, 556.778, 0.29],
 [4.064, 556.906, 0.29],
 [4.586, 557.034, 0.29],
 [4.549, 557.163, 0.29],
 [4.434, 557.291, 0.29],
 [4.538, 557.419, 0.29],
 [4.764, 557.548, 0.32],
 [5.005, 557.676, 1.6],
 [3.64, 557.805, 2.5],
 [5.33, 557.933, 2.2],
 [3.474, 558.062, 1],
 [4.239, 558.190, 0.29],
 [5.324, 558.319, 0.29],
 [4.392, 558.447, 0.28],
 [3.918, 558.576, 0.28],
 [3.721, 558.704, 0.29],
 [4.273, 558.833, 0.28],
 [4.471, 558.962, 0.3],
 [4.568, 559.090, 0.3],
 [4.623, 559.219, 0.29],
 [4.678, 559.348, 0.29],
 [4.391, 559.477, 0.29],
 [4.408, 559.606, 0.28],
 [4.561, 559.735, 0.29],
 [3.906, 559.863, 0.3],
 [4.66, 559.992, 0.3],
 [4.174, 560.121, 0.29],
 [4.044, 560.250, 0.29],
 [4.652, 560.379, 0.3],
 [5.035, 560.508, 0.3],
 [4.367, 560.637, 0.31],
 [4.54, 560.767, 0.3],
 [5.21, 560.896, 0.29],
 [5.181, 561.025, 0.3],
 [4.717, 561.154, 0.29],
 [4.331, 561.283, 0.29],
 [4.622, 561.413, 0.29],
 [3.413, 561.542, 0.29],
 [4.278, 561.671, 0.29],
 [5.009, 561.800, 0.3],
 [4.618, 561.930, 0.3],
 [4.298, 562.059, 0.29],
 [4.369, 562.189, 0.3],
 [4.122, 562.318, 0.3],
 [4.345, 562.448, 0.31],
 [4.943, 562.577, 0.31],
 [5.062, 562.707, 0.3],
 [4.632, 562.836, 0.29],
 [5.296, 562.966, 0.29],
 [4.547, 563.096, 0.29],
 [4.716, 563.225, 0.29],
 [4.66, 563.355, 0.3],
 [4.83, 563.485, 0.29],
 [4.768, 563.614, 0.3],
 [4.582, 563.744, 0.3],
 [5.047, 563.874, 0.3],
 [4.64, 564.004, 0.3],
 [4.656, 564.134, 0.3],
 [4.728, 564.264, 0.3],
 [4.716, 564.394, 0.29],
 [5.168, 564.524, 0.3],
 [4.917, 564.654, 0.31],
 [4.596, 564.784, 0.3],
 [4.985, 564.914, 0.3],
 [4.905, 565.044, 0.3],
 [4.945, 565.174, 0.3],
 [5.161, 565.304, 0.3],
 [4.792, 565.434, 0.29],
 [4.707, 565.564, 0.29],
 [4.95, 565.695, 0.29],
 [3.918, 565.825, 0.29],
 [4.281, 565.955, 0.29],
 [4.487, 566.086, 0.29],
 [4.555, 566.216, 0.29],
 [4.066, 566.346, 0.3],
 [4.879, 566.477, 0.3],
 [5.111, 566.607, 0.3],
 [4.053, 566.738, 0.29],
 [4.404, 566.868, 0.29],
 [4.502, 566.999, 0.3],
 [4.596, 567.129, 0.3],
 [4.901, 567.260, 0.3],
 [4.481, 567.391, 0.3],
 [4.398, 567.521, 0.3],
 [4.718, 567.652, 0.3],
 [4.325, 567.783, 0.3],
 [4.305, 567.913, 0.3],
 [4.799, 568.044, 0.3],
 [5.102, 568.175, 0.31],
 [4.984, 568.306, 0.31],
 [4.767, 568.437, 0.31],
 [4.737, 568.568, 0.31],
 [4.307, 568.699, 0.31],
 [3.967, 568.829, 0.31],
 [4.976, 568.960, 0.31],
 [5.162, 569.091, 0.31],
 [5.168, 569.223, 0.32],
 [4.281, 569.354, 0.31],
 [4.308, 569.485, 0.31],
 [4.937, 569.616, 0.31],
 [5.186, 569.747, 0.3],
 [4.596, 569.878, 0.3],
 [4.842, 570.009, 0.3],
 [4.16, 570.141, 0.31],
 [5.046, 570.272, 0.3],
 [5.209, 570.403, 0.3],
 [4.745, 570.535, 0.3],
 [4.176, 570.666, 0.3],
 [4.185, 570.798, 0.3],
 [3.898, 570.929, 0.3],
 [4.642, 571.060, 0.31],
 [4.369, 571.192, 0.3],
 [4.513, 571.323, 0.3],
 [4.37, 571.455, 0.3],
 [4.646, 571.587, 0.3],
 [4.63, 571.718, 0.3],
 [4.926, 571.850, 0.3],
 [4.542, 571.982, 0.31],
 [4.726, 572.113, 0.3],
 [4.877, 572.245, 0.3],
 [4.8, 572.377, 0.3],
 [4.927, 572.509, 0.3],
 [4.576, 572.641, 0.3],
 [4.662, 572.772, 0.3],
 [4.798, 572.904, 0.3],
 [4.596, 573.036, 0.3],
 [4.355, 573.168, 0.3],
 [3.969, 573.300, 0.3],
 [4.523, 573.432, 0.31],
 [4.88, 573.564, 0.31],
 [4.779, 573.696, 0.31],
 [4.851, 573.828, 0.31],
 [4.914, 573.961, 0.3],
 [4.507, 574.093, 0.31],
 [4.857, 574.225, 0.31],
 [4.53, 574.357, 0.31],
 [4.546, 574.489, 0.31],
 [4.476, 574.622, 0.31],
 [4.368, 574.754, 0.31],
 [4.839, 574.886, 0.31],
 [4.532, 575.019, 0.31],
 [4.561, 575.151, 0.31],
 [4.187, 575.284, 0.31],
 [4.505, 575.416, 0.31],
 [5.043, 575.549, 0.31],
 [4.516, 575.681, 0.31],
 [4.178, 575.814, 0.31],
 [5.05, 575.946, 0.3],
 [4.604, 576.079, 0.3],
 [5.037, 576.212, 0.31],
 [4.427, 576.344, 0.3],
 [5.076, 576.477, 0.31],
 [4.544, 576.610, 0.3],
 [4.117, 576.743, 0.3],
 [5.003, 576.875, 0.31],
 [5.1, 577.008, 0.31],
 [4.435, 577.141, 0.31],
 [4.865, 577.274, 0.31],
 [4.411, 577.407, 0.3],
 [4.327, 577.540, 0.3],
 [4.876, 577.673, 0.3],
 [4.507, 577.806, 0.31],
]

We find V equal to 4.27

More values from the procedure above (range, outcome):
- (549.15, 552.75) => 4.55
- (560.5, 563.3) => 4.61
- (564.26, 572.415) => 4.65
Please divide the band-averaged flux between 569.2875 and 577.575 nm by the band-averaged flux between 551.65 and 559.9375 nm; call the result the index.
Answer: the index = 1.0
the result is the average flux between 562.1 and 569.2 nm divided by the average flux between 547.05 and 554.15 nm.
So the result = 1.04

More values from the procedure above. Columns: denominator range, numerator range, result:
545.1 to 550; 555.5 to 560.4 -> 0.99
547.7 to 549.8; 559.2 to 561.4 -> 1.00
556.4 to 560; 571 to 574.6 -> 1.05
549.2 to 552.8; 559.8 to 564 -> 1.01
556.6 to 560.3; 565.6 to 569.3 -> 1.04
